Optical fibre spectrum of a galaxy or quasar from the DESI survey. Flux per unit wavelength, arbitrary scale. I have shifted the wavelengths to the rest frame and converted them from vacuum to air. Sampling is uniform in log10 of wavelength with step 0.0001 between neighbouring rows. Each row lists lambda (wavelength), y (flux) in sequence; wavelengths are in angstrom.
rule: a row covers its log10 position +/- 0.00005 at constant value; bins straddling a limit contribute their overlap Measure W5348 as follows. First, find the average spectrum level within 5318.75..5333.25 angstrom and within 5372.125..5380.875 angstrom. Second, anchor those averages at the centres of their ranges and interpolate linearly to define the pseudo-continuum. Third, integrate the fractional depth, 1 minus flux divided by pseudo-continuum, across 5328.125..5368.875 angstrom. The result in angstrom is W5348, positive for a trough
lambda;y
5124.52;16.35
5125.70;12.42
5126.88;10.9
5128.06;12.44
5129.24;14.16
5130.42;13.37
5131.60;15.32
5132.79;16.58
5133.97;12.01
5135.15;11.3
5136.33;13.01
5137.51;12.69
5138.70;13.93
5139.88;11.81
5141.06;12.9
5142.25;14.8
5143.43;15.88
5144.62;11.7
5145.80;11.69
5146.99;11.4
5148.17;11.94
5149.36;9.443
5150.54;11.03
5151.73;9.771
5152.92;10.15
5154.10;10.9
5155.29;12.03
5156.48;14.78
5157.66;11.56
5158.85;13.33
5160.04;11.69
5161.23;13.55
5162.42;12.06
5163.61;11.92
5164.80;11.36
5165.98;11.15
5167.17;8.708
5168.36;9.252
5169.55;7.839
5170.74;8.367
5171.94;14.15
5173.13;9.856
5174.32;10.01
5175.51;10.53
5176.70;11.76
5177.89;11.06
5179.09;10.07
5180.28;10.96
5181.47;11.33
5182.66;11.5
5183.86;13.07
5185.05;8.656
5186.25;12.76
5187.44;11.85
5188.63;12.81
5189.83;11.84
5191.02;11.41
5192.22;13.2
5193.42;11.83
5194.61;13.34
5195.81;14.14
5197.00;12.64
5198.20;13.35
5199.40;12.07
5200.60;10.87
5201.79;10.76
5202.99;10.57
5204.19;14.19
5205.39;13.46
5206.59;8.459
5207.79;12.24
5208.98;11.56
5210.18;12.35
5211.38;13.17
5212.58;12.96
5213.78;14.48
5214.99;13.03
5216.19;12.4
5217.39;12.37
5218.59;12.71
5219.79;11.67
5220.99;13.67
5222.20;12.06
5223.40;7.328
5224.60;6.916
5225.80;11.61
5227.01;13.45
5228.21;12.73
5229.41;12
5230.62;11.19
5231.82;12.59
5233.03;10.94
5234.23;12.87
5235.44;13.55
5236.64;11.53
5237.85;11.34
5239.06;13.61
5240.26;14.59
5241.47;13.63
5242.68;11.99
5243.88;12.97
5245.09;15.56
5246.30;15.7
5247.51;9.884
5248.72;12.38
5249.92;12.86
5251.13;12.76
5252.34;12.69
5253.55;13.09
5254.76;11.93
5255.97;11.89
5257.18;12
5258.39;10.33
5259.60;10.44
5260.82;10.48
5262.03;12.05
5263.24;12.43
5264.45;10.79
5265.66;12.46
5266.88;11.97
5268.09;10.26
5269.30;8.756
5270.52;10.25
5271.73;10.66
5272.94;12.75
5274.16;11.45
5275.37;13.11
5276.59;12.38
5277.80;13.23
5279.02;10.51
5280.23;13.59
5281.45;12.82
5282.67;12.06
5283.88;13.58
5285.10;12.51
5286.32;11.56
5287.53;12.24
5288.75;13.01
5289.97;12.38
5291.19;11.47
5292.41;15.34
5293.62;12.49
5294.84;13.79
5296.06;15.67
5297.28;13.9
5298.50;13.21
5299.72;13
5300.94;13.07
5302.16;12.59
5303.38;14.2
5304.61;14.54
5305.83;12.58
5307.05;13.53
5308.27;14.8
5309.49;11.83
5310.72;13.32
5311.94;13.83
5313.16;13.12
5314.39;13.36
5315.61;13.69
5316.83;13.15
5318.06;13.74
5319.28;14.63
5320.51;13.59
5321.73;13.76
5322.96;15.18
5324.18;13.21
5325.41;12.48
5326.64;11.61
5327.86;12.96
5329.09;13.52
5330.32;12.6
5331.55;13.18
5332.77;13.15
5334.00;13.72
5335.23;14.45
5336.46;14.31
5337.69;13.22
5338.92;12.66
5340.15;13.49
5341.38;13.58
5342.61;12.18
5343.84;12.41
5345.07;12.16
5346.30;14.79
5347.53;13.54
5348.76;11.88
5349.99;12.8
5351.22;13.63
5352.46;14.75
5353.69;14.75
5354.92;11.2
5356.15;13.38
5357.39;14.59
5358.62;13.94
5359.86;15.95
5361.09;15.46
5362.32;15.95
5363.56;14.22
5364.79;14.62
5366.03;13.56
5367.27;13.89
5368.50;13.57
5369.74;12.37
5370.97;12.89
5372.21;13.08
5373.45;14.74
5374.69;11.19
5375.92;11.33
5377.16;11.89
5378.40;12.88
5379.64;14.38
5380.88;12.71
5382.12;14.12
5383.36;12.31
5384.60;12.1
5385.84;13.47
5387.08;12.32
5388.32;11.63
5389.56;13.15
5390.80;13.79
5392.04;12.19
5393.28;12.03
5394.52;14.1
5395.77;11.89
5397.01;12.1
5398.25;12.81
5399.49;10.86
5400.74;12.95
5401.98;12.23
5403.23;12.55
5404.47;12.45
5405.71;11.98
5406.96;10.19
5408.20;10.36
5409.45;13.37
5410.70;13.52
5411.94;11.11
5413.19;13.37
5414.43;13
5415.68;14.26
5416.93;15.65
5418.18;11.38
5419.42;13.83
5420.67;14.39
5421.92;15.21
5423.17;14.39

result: -1.9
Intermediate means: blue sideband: 13.3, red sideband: 12.8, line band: 13.7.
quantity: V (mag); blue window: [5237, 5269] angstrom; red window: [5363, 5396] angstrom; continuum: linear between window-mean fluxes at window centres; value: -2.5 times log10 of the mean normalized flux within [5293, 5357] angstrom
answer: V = -0.06 mag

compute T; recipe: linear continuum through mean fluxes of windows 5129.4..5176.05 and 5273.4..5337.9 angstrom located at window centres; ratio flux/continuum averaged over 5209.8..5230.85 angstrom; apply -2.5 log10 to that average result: 0.04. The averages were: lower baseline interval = 11.9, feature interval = 12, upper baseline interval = 13.2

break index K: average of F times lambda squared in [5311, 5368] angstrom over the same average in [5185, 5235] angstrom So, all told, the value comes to 1.19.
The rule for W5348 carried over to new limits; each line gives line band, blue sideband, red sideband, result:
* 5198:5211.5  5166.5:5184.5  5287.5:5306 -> -0.71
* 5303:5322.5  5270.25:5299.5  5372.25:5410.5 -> -1.49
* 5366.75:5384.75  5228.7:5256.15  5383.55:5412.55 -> -0.79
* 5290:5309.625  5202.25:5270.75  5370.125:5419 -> -1.95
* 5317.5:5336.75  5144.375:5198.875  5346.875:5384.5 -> -0.58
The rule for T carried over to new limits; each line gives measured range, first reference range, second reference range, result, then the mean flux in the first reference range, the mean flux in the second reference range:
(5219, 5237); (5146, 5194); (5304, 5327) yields 0.049 mag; 11.3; 13.5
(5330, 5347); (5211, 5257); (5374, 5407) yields -0.071 mag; 12.4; 12.5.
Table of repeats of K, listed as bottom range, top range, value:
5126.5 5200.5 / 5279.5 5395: 1.19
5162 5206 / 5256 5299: 1.10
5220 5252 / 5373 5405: 1.09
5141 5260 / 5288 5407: 1.17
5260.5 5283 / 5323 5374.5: 1.19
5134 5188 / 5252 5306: 1.12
